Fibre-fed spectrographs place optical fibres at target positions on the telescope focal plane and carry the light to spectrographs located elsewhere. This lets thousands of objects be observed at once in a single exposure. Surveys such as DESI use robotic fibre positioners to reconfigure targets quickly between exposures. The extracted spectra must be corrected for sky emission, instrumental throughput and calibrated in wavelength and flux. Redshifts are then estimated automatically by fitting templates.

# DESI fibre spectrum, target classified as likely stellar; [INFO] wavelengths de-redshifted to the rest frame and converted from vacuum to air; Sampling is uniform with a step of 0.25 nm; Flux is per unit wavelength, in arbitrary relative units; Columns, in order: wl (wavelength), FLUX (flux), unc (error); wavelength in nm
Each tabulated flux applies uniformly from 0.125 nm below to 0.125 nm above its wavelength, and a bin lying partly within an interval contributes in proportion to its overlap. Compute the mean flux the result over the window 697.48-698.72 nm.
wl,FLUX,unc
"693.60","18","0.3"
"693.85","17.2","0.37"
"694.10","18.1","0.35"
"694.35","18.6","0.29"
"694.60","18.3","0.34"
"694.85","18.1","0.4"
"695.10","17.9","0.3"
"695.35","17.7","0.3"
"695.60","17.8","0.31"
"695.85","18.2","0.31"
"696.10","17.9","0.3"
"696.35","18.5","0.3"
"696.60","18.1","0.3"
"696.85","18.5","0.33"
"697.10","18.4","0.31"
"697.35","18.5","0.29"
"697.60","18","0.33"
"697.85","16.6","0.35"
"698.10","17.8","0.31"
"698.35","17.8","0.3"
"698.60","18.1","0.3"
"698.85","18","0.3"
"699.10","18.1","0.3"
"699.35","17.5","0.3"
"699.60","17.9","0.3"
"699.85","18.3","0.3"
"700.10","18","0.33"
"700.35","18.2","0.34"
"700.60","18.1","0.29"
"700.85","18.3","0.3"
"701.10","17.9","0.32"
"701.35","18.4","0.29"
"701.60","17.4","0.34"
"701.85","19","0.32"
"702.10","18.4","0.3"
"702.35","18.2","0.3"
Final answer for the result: 17.7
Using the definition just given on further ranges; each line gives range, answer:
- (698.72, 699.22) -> 18.1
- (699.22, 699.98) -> 17.9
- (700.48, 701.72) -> 18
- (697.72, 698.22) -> 17.2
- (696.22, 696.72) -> 18.3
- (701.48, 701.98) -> 18.2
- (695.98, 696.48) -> 18.2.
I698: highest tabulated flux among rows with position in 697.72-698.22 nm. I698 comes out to 17.8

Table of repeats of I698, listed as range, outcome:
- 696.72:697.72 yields 18.5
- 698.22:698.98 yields 18.1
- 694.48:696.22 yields 18.3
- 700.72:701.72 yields 18.4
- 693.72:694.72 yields 18.6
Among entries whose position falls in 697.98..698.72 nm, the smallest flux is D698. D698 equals 17.8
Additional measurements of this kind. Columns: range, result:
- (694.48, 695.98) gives 17.7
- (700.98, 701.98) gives 17.4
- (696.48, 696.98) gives 18.1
